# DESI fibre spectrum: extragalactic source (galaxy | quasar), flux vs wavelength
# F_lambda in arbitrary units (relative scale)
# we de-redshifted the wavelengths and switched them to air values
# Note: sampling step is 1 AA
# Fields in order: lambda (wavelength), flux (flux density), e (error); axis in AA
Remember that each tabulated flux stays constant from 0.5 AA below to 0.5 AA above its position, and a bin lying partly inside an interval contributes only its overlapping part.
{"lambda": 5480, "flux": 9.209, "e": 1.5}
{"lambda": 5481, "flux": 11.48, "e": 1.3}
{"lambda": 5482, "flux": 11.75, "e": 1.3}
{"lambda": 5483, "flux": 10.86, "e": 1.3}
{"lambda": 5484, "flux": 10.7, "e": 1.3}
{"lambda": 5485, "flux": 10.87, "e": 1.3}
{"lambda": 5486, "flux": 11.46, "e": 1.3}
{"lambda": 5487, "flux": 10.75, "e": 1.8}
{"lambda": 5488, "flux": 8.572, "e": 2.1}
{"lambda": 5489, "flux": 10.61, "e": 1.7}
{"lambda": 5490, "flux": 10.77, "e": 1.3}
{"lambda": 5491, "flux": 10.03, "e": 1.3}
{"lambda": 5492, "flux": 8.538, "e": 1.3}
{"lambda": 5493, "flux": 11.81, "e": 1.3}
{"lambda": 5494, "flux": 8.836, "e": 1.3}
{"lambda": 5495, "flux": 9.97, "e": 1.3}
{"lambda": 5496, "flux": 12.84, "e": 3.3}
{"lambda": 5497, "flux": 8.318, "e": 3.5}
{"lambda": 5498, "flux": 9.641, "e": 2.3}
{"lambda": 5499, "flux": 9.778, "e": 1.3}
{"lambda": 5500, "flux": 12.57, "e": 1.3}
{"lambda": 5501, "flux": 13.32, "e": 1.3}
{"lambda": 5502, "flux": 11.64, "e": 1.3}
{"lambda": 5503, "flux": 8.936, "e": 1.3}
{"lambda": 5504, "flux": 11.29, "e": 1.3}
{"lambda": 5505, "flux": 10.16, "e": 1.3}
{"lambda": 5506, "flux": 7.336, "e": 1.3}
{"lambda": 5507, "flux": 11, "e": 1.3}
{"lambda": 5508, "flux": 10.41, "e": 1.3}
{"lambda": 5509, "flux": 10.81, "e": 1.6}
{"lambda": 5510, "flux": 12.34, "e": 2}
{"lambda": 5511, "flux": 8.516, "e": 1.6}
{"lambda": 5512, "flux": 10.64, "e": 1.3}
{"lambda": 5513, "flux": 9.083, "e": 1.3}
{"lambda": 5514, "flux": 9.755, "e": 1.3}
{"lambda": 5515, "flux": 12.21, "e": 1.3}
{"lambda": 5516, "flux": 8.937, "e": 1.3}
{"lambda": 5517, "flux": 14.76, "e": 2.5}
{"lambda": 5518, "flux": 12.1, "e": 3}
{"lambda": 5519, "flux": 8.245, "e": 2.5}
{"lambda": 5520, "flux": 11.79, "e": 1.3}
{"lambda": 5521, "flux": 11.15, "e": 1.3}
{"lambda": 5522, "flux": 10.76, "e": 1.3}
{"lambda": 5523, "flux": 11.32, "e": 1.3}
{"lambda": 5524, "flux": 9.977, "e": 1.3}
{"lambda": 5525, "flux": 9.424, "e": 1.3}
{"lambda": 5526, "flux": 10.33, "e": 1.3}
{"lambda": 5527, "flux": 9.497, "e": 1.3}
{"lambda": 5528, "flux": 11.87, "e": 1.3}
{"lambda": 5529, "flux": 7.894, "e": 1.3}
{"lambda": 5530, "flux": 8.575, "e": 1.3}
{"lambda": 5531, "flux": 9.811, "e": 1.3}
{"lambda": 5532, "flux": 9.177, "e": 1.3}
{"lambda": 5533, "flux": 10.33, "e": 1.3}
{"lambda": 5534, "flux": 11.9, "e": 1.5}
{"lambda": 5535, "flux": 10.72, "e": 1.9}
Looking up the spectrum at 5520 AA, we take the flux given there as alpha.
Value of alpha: 11.79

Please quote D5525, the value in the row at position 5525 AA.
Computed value 9.424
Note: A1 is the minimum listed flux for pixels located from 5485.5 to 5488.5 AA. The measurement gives 8.572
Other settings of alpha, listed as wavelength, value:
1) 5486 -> 11.46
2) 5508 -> 10.41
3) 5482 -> 11.75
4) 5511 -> 8.516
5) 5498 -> 9.641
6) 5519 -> 8.245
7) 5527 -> 9.497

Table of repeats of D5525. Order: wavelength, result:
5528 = 11.87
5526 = 10.33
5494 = 8.836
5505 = 10.16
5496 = 12.84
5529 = 7.894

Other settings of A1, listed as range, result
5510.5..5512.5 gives 8.516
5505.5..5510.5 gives 7.336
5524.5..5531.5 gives 7.894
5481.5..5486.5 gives 10.7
